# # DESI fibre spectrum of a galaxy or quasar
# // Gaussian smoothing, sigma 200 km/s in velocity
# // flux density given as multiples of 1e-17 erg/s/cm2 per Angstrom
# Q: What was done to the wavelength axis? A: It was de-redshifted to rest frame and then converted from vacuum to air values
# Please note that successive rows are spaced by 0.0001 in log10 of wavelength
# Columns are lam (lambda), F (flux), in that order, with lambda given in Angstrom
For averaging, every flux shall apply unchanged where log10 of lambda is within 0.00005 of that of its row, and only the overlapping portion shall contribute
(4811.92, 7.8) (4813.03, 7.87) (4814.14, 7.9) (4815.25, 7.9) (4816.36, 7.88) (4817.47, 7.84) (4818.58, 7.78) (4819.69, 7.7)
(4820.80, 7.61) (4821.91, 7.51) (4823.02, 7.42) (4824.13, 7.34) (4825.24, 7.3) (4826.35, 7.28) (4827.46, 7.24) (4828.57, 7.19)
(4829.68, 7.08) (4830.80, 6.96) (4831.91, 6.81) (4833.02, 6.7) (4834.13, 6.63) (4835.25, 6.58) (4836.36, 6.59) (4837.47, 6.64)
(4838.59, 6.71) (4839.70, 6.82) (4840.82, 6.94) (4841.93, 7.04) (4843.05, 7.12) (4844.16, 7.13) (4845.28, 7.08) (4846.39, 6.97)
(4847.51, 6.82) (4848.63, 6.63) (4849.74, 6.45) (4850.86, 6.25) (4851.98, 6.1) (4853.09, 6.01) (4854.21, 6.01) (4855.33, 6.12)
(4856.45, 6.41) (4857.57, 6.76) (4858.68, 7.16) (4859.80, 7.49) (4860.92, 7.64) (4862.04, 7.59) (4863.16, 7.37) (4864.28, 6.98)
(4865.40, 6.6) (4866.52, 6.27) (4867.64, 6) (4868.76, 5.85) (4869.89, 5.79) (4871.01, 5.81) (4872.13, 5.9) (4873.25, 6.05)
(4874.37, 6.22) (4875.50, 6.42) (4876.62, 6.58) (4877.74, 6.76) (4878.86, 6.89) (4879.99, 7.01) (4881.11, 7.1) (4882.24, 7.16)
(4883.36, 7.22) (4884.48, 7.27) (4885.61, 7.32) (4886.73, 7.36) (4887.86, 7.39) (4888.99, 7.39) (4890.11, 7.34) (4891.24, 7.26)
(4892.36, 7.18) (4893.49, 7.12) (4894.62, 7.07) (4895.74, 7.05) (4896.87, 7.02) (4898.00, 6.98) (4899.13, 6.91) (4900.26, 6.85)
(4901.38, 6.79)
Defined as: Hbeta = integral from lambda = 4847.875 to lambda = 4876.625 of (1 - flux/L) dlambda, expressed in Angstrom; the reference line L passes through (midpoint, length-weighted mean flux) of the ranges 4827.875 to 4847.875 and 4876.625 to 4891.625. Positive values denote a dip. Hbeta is 2.3 Angstrom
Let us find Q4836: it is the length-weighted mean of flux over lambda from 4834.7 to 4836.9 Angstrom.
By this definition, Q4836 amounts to 6.6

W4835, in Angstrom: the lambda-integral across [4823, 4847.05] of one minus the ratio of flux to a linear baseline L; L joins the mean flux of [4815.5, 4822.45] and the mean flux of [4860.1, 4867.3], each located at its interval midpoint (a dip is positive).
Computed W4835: 1.7 Angstrom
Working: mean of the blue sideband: 7.73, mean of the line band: 6.97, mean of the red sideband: 7.06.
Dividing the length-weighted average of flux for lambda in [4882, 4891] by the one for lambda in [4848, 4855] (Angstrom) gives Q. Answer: 1.17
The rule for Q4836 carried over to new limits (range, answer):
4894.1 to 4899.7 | 7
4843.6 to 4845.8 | 7.11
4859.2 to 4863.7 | 7.52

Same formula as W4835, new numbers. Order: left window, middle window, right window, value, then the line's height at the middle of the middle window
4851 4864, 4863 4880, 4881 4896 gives 1.5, 6.99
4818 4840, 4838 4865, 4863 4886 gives 0.1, 6.84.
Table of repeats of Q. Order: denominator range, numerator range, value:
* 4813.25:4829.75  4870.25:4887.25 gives 0.89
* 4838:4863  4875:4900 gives 1.04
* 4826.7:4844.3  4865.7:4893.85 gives 0.98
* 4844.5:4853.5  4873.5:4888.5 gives 1.06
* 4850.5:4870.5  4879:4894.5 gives 1.10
